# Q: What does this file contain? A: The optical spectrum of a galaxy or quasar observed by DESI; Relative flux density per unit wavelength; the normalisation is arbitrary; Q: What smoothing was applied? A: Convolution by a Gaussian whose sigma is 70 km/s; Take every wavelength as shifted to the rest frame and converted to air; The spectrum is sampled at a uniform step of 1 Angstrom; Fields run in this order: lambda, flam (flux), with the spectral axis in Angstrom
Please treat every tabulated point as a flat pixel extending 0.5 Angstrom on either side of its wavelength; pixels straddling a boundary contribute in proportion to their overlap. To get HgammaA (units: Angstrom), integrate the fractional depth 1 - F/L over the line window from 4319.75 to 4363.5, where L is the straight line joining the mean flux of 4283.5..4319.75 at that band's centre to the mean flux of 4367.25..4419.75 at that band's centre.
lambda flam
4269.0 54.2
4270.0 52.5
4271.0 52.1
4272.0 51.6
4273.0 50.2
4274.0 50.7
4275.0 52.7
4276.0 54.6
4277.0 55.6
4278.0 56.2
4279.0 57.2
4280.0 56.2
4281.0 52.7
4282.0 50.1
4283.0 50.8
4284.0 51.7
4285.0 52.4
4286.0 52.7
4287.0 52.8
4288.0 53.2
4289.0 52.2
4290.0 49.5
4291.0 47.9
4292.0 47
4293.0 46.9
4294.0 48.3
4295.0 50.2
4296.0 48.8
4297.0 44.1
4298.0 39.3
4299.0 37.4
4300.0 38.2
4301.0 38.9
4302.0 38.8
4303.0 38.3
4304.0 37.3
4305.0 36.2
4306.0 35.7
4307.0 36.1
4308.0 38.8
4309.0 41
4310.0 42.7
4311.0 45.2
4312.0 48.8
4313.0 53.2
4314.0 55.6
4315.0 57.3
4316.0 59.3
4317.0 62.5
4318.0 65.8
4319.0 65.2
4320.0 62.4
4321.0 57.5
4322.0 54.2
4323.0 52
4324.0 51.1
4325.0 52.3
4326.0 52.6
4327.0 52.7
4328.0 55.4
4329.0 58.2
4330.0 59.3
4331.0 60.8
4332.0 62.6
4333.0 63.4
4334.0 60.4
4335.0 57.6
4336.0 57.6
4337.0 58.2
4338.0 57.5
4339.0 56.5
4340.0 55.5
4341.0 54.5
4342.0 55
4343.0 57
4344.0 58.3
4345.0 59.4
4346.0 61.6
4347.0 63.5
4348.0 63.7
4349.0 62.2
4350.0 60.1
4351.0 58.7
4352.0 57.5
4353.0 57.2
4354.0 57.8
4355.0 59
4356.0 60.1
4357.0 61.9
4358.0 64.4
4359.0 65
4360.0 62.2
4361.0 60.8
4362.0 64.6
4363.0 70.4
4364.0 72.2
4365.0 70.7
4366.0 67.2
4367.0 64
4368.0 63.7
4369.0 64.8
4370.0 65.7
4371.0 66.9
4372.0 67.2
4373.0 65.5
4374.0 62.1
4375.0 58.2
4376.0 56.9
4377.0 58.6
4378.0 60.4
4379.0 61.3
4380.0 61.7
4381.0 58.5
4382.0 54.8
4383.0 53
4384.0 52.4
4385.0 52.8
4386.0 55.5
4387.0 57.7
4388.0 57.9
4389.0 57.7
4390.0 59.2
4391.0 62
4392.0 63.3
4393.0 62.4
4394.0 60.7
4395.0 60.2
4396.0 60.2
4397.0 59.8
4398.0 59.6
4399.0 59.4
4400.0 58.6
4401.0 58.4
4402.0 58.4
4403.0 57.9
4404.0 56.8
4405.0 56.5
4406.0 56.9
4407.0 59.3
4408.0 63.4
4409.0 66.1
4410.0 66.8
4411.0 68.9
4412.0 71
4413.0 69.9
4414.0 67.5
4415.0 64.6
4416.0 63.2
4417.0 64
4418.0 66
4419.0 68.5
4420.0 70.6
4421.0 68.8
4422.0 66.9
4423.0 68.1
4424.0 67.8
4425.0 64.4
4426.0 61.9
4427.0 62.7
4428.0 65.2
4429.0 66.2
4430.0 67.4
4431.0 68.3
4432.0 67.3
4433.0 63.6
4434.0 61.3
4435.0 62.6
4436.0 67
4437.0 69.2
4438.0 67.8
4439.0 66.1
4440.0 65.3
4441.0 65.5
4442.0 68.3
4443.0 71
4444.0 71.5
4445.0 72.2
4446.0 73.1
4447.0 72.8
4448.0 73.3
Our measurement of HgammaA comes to -4.4 Angstrom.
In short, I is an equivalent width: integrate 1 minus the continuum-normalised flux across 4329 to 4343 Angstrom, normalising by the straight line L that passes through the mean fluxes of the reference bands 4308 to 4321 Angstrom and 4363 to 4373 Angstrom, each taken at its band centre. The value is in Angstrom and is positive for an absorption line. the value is 0.3 Angstrom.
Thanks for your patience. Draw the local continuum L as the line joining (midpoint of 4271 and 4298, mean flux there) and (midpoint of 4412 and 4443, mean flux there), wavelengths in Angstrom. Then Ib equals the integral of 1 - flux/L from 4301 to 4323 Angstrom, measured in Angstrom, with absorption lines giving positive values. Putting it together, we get 2.1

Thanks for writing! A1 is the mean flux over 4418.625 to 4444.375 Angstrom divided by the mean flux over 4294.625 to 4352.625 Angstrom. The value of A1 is 1.3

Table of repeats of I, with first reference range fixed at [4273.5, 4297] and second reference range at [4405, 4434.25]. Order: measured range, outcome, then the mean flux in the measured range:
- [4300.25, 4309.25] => 2.65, 37.8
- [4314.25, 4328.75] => -0.47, 57.2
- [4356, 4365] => -0.87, 65.2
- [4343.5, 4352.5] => -0.37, 60.6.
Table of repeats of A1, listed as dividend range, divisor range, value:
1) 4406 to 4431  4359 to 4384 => 1.05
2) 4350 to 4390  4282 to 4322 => 1.27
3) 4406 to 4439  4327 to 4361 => 1.11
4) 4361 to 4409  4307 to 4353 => 1.08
